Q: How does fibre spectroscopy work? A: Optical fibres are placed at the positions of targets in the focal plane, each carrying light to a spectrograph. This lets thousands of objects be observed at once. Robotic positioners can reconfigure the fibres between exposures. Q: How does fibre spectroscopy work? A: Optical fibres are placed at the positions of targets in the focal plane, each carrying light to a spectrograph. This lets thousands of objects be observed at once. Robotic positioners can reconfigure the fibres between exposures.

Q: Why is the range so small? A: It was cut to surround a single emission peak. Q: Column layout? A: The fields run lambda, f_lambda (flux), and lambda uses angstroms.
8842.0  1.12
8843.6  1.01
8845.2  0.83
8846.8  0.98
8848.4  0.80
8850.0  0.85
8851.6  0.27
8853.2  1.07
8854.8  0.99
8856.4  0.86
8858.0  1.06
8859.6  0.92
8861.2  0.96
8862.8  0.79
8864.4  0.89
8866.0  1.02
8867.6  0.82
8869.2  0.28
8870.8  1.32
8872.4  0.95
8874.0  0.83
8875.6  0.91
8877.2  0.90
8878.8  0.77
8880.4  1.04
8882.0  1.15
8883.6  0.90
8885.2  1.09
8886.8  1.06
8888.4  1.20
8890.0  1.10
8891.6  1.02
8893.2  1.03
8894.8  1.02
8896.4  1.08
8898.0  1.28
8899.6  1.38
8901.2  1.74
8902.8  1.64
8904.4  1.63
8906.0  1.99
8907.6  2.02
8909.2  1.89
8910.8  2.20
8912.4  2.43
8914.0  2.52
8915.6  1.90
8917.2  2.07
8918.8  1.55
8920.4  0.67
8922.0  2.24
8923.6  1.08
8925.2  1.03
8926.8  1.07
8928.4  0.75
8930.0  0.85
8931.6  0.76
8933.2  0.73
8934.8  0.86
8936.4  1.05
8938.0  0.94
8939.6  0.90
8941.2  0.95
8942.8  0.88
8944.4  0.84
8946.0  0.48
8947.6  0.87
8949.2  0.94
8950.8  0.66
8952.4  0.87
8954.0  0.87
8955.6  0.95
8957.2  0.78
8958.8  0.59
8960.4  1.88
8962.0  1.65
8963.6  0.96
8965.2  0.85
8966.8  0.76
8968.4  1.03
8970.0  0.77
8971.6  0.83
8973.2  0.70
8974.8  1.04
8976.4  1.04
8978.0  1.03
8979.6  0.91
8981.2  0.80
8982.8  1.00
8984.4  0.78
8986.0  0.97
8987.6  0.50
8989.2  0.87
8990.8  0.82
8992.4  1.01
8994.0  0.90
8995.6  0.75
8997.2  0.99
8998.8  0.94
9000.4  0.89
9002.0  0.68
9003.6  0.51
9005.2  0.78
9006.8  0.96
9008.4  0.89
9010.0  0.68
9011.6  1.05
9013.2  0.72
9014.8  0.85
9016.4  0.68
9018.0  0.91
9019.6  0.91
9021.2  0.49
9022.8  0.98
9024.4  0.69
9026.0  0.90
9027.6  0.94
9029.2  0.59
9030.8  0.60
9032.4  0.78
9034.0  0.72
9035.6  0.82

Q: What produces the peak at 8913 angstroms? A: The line [O III]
